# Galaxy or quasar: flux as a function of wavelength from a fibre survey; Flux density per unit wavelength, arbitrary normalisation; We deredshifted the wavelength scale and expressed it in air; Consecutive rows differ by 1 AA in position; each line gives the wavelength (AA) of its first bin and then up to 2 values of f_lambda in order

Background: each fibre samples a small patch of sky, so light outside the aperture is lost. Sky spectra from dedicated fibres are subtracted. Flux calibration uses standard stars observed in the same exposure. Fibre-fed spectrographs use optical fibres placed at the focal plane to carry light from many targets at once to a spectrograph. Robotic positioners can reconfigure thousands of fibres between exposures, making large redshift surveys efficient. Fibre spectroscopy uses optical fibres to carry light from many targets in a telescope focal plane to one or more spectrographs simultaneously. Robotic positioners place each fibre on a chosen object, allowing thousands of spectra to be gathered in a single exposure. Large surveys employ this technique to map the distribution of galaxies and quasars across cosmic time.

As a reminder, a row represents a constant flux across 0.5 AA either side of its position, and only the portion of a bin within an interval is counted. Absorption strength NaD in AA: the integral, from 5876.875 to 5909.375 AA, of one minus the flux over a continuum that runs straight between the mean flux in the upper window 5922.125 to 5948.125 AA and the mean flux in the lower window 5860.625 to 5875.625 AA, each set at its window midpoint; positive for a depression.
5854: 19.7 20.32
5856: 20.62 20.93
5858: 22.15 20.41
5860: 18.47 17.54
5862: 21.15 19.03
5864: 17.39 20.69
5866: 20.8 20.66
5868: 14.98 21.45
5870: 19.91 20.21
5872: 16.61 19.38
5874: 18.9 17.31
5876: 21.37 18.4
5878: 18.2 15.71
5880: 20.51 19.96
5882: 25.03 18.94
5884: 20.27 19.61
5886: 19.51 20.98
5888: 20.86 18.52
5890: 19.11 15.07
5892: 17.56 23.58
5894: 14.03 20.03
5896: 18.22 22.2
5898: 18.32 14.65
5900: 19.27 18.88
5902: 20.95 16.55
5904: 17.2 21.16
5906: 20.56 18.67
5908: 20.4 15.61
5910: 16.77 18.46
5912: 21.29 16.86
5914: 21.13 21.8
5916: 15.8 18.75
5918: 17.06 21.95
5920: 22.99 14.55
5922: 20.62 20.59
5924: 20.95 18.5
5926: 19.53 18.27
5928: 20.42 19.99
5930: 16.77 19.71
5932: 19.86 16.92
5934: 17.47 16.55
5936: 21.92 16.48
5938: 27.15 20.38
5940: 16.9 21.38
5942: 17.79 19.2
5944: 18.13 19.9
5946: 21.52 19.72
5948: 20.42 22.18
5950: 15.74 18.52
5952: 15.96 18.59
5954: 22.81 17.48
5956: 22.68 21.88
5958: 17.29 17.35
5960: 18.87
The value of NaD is 0.29 AA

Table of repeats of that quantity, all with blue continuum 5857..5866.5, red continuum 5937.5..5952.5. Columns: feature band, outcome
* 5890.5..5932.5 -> 1.65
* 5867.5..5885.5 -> 0.46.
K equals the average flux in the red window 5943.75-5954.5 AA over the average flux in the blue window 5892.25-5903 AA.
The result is 1.03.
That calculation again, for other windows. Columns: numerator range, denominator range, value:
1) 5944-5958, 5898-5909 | 1.05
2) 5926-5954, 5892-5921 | 1.02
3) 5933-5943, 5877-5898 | 1.00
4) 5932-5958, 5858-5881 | 1.02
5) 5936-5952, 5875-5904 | 1.03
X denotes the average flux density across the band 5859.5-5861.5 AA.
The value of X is 18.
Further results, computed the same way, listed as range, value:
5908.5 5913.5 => 17.8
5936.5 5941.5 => 20.5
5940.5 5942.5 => 19.6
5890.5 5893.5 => 18.7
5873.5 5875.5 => 18.1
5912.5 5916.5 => 18.9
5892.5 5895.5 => 19.2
